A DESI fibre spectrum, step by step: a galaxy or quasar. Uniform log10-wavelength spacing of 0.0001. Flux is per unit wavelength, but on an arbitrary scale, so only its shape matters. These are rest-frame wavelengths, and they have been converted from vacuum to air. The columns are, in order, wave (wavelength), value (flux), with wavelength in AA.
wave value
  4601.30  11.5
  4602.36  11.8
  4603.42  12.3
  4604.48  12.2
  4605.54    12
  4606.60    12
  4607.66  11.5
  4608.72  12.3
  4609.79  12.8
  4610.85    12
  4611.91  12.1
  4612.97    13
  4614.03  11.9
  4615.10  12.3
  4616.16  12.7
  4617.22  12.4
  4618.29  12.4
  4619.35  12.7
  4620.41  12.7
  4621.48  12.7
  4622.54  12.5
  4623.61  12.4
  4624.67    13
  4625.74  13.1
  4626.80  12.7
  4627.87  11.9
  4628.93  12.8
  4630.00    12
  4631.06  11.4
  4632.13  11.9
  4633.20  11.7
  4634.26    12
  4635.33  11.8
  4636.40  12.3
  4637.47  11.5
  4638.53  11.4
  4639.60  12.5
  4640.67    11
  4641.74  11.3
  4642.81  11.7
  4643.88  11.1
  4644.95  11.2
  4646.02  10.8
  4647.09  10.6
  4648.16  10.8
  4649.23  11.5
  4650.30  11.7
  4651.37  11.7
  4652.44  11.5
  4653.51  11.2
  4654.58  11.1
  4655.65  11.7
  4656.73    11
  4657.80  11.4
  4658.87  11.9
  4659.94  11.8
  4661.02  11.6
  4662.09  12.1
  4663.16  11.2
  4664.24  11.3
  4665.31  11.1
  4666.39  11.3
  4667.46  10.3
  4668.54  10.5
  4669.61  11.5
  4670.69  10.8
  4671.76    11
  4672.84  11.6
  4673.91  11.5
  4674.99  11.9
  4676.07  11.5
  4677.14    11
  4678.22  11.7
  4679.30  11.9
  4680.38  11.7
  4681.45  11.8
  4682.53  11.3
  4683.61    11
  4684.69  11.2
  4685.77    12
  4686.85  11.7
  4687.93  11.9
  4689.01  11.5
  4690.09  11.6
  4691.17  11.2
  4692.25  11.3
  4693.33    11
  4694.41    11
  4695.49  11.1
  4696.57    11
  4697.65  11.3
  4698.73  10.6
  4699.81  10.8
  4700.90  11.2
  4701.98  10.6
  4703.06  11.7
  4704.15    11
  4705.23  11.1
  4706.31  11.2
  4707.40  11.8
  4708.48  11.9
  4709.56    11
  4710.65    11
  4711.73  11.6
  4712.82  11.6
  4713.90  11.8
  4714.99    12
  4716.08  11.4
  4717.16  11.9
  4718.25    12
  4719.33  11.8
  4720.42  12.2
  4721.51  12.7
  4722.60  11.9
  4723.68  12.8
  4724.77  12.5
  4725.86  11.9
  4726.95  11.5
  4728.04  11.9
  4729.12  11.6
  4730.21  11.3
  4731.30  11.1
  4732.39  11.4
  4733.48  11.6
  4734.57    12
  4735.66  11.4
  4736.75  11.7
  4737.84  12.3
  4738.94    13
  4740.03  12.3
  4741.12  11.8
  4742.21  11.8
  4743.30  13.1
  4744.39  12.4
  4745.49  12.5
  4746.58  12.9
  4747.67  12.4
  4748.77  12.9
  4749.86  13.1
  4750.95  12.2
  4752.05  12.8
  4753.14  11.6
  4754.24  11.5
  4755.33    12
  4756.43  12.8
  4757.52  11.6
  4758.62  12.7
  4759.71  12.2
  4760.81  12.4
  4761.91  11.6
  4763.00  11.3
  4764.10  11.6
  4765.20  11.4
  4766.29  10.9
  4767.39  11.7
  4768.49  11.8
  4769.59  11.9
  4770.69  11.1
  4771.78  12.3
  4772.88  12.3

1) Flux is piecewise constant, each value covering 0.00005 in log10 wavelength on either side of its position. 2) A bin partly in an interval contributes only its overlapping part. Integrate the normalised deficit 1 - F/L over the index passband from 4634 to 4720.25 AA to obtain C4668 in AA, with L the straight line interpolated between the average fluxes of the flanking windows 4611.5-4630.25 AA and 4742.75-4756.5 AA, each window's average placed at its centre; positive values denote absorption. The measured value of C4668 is 7.6 AA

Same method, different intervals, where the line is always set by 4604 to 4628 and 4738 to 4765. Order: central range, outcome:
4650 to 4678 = 2.3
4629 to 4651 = 1.5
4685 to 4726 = 2.6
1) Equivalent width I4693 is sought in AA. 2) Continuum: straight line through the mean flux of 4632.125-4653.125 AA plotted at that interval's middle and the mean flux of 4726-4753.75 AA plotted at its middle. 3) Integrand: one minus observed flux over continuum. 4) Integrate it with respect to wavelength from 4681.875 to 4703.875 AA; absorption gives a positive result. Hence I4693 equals 1.0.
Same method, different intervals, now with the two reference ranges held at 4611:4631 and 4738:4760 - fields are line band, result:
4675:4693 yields 1.3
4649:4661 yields 0.9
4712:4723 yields 0.4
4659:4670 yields 1.0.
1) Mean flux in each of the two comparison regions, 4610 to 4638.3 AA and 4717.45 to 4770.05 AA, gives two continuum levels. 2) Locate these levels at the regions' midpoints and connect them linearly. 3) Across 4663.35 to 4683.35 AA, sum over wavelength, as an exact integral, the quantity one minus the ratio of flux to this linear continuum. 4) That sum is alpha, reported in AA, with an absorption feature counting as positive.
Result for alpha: 1.4 AA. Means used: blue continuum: 12.3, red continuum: 12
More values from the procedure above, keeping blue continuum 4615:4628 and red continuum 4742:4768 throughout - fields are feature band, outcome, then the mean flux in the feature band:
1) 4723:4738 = 0.6 AA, 11.8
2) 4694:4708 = 1.4 AA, 11.1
